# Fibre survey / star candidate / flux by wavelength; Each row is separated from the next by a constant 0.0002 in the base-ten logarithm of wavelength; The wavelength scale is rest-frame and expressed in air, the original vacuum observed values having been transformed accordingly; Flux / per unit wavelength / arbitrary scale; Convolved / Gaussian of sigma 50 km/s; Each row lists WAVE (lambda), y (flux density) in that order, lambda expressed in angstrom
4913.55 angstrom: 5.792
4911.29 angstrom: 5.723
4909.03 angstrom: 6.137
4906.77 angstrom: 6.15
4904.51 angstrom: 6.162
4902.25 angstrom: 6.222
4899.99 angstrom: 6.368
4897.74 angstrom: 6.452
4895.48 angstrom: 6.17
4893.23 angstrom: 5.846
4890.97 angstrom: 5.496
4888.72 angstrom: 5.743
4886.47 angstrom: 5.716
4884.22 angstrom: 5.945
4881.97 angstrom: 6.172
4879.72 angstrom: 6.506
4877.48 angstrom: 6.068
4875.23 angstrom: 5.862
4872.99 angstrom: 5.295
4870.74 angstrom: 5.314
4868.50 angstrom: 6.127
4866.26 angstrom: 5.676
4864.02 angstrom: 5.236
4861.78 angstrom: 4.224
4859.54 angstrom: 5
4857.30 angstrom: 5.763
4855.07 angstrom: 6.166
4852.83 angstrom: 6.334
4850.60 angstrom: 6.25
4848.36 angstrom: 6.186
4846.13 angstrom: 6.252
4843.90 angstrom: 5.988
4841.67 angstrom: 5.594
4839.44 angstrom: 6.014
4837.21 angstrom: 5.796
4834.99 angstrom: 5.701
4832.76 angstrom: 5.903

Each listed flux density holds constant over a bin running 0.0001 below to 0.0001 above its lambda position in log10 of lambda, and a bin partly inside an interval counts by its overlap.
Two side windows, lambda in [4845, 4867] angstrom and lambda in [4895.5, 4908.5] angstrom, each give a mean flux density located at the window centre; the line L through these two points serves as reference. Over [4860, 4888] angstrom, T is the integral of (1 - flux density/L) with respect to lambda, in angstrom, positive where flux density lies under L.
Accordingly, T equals 1.2 angstrom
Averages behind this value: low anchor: 5.71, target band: 5.66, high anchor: 6.25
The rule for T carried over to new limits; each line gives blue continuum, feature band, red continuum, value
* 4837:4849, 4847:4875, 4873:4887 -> 1.6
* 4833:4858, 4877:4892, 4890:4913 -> 0.3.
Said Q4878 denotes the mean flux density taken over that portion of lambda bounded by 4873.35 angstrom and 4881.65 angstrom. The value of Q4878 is 6.07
